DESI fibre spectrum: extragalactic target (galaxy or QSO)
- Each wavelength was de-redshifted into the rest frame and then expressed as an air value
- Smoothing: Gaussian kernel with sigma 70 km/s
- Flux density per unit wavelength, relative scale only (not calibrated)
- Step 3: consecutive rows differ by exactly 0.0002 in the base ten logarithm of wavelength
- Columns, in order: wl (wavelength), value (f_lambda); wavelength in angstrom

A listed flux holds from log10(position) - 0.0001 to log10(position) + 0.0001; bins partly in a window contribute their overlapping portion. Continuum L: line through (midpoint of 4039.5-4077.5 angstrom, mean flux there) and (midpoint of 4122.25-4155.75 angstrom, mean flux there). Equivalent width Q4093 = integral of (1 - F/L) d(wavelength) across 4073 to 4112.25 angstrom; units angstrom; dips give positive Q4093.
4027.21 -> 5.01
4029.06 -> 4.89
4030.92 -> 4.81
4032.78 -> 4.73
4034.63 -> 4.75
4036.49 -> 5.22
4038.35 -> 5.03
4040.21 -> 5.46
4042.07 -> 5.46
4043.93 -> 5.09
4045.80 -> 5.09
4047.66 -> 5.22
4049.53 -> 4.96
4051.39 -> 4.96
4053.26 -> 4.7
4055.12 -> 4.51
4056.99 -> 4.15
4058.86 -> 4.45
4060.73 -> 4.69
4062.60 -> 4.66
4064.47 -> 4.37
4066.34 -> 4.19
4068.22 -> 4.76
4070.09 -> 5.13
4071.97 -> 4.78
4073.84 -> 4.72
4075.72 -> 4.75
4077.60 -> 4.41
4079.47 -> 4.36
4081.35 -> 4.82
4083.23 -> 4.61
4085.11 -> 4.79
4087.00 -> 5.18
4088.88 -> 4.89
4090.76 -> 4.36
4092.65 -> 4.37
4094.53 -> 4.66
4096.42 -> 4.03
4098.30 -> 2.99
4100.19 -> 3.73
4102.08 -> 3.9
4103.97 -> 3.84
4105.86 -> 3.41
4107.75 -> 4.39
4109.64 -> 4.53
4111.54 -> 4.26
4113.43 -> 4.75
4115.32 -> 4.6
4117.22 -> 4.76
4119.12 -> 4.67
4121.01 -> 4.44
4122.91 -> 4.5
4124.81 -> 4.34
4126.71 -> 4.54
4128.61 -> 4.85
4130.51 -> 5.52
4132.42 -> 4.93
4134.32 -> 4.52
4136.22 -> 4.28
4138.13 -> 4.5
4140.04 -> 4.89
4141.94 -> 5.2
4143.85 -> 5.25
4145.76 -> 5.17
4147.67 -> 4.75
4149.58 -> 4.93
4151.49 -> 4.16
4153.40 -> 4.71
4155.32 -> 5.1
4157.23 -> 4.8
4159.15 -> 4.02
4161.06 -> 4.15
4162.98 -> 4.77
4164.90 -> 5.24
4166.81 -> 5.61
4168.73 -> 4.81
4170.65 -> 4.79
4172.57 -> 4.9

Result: 3.7 angstrom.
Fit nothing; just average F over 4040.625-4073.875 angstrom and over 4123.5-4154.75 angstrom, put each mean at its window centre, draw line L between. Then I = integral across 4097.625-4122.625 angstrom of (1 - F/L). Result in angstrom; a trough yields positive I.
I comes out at 3.1 angstrom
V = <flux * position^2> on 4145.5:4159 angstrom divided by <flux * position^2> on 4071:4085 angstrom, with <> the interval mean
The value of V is 1.1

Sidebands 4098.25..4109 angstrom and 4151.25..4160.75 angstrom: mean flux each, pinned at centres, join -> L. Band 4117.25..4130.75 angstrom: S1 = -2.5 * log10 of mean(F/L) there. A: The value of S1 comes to -0.140 mag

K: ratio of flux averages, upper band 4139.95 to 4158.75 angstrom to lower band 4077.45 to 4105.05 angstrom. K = 1.1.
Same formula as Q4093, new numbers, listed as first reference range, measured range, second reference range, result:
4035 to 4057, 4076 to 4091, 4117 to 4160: 0.63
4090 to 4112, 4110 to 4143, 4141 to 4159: -1.64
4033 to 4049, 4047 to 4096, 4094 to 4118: -0.04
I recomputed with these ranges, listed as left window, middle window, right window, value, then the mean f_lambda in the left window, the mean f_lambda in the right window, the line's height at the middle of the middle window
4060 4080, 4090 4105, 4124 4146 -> 2.33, 4.63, 4.82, 4.71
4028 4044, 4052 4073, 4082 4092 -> 1.31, 5.05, 4.75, 4.89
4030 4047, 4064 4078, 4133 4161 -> 0.88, 5.07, 4.72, 4.97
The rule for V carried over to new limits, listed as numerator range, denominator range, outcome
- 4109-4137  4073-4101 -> 1.06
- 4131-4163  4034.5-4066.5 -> 1.02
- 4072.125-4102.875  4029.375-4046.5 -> 0.89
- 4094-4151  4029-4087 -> 0.97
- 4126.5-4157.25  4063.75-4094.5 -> 1.07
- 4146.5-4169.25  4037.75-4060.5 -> 1.02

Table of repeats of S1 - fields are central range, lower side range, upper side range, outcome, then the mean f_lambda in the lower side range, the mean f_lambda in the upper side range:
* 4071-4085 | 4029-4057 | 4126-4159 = 0.06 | 4.97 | 4.81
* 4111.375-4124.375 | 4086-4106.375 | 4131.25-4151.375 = -0.03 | 4.14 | 4.82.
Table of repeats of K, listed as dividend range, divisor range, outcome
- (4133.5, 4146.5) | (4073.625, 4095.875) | 1.04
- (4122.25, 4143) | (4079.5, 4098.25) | 1.04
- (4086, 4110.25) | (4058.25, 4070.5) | 0.91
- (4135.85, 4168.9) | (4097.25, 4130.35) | 1.12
